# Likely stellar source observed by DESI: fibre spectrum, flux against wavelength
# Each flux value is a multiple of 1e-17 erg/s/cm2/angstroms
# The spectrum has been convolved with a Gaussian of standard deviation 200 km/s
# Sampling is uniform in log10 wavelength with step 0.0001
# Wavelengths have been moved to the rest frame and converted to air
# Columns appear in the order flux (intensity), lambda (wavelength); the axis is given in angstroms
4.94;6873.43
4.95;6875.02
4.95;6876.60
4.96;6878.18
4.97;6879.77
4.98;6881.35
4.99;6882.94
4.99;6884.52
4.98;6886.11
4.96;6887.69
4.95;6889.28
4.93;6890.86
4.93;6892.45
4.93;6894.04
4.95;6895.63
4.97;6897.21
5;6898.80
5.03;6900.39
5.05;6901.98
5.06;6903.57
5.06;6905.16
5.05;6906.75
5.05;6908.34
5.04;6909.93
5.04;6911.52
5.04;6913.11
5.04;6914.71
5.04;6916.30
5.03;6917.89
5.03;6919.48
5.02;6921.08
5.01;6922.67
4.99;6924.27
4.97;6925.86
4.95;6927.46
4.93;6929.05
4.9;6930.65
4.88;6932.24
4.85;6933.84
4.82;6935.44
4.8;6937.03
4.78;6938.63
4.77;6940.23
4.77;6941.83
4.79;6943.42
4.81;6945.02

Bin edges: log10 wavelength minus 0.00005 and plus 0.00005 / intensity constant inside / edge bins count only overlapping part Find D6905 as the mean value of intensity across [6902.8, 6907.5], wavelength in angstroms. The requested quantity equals 5.06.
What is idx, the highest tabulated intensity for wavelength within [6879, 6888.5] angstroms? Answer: 4.99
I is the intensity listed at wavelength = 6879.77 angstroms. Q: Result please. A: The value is 4.97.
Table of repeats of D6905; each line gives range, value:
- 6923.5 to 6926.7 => 4.98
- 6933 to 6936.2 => 4.83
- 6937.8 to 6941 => 4.77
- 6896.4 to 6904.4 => 5.02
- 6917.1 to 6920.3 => 5.02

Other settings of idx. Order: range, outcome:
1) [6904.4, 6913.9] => 5.06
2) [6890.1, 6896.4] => 4.95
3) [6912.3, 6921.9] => 5.04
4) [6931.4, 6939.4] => 4.88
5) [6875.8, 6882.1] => 4.98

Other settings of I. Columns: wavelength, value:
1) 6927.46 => 4.95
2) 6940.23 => 4.77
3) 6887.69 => 4.96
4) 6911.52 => 5.04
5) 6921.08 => 5.02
